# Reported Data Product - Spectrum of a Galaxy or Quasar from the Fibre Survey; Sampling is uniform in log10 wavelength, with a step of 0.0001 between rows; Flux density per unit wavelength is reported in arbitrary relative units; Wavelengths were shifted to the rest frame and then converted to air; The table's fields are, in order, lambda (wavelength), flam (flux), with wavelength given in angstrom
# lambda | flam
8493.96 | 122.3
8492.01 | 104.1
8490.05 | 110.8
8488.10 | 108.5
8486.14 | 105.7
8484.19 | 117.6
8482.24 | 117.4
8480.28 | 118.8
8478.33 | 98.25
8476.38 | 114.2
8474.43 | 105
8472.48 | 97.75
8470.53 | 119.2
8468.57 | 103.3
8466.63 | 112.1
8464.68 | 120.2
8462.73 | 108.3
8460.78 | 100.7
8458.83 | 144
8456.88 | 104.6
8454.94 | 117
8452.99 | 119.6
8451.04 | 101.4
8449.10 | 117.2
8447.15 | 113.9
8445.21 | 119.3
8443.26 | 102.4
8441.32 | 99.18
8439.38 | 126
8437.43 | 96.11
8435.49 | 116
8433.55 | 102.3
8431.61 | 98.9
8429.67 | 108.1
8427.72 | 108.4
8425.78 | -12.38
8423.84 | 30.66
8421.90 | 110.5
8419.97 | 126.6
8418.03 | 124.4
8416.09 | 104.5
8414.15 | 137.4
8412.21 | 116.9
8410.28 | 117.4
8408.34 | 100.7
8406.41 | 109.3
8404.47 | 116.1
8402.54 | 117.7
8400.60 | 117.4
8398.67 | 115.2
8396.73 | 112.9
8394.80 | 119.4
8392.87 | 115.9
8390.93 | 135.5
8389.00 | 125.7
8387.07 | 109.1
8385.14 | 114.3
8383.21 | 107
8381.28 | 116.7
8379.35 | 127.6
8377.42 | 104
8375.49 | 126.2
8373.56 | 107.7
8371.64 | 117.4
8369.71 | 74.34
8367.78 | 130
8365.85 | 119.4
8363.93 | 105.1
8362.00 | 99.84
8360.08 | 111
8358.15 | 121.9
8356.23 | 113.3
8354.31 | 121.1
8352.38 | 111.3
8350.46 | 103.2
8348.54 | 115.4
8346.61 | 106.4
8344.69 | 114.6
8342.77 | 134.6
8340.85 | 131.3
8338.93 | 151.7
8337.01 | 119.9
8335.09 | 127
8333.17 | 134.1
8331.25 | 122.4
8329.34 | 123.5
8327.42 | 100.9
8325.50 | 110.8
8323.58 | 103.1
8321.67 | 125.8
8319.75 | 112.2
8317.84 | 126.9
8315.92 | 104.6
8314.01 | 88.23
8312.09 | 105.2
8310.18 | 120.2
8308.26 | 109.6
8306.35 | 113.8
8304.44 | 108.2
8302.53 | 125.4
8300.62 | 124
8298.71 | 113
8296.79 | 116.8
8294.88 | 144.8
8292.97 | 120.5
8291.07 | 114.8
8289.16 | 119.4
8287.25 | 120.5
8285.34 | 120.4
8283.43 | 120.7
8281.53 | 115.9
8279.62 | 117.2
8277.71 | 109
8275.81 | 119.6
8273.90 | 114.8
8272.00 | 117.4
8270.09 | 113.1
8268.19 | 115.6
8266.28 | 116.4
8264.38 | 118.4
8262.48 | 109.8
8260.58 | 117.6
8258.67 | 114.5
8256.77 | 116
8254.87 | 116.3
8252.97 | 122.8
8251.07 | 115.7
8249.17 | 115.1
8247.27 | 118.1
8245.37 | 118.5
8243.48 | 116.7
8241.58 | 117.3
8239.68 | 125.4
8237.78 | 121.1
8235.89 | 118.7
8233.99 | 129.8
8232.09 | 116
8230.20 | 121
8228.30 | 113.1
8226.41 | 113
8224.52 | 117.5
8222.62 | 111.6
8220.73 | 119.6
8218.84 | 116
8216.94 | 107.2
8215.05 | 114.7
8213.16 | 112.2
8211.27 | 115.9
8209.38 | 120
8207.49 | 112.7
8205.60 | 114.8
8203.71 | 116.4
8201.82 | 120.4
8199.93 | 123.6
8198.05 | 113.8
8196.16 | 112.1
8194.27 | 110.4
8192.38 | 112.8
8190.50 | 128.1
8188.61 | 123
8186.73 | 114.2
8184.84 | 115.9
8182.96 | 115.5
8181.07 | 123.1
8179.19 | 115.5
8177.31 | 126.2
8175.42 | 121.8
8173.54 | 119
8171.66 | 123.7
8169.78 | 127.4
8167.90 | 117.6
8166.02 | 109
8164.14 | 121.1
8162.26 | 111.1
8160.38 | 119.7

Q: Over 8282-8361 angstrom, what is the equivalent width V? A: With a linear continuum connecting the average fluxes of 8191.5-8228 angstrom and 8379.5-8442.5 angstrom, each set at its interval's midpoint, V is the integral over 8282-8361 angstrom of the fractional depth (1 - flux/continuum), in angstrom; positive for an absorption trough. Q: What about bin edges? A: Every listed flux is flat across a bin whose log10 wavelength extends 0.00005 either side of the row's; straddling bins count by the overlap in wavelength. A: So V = -4.9 angstrom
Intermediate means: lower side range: 115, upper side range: 108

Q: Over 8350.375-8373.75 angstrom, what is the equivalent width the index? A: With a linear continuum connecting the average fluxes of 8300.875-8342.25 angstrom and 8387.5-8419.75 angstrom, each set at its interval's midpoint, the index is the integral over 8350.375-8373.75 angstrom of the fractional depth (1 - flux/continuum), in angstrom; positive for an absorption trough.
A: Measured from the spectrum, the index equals 1.4 angstrom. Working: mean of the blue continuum 118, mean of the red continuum 118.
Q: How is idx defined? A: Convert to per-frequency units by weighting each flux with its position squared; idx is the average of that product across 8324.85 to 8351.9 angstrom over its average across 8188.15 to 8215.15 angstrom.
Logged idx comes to 1.07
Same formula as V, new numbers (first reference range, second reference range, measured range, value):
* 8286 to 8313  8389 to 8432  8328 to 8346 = -2.1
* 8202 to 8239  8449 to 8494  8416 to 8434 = 3.7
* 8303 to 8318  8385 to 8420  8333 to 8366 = -1.7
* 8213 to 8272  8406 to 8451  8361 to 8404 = -3.2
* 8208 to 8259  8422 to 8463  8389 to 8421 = -4.4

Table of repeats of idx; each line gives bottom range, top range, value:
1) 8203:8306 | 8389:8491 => 0.97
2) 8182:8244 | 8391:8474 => 0.98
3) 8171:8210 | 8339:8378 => 1.01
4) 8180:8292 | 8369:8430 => 0.96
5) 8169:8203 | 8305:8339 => 1.00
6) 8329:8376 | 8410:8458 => 0.90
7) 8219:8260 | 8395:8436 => 0.92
